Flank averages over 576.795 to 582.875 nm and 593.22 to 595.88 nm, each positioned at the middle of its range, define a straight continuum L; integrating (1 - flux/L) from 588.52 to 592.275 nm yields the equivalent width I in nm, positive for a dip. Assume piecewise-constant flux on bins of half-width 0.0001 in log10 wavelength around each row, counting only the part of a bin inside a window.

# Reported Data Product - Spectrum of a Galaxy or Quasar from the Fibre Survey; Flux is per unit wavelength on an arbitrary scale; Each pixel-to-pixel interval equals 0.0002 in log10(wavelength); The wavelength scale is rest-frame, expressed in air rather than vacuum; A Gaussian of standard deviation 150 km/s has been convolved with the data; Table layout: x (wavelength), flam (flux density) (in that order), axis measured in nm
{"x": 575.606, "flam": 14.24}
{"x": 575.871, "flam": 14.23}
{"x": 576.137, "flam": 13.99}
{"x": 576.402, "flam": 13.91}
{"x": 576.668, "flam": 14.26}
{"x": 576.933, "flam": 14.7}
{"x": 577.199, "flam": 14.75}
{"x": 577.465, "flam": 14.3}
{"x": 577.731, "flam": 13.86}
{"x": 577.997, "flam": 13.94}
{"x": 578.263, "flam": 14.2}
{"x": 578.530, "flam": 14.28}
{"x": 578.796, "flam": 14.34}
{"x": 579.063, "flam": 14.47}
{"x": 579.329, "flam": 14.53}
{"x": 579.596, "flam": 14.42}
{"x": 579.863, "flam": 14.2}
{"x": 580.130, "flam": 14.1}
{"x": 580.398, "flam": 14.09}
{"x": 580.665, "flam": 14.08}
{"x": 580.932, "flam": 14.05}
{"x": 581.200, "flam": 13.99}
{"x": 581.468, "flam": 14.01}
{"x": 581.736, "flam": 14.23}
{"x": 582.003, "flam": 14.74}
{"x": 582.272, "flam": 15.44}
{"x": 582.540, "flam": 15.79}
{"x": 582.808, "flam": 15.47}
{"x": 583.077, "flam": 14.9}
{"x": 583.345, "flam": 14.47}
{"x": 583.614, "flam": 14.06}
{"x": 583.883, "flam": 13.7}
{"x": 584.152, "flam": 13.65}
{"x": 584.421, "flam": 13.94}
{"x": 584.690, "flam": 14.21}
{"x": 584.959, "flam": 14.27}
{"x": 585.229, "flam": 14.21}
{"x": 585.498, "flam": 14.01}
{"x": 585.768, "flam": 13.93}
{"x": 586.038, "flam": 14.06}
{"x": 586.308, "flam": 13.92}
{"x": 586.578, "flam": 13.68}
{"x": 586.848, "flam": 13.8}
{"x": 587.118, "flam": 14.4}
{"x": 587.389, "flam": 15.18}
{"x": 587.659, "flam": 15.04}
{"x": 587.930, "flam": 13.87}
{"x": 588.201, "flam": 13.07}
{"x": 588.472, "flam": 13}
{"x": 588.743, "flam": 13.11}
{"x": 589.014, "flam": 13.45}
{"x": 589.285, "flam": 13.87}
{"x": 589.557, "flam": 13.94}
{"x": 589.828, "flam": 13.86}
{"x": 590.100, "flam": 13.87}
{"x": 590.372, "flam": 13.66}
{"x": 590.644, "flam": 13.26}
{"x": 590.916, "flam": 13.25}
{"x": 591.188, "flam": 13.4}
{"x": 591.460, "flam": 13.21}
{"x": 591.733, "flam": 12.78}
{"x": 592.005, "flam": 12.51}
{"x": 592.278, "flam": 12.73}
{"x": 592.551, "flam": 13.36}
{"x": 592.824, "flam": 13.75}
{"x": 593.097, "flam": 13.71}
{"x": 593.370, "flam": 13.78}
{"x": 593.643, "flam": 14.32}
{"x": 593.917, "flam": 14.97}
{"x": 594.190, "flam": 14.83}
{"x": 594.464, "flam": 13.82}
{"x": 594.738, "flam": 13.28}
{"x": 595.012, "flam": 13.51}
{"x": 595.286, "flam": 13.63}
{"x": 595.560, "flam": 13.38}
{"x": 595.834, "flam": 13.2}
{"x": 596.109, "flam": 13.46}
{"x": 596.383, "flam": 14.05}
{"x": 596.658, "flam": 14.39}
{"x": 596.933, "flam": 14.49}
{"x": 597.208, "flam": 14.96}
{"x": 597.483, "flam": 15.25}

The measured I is 0.182 nm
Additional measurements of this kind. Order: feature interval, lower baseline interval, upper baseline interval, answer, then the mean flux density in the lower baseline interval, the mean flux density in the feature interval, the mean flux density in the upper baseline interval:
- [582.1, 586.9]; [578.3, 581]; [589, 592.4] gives -0.15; 14.3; 14.3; 13.4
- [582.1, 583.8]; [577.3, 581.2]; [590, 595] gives -0.11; 14.2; 15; 13.6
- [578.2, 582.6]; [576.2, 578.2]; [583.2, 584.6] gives -0.09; 14.2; 14.4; 14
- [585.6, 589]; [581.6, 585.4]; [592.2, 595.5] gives 0.08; 14.5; 13.9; 13.8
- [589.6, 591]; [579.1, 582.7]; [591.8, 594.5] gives 0.03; 14.4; 13.6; 13.8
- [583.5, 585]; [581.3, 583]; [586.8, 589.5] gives 0.06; 14.9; 14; 13.9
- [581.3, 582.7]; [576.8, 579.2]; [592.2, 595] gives -0.06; 14.3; 14.8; 13.9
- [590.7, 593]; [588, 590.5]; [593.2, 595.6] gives 0.10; 13.5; 13.1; 14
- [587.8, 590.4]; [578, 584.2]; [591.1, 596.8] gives 0.07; 14.4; 13.6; 13.6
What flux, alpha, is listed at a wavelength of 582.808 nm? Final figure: 15.47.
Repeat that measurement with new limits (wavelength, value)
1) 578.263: 14.2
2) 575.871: 14.23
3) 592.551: 13.36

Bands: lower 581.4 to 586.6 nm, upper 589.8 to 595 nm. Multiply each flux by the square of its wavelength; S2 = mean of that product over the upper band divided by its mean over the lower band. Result 0.97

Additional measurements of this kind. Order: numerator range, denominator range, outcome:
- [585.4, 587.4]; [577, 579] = 1.01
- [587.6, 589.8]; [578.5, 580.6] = 0.98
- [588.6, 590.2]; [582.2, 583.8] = 0.93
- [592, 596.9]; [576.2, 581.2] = 1.02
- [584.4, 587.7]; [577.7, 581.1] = 1.02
